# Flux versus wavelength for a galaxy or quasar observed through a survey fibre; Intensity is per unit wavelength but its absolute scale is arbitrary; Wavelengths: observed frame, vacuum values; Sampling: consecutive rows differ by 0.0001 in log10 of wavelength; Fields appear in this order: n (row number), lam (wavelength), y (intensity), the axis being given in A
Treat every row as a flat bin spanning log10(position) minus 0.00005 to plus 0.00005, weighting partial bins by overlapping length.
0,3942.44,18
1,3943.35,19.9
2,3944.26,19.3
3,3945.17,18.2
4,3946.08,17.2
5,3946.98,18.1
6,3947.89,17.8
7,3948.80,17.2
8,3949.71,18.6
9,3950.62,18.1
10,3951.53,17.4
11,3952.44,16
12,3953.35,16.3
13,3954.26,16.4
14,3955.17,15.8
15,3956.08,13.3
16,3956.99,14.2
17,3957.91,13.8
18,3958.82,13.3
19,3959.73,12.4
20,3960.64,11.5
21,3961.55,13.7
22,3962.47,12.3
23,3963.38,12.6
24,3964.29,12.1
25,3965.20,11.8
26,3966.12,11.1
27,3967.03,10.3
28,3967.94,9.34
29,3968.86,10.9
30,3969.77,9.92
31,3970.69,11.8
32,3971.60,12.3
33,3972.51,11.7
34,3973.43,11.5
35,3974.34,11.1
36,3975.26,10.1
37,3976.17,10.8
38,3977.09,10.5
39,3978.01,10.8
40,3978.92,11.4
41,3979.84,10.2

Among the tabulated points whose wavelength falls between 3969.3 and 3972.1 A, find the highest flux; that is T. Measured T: 12.3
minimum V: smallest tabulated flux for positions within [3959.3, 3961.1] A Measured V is 11.5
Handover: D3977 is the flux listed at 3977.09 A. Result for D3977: 10.5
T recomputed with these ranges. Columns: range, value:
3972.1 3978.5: 11.7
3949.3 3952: 18.6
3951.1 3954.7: 17.4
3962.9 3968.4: 12.6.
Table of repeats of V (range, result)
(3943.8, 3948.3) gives 17.2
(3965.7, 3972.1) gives 9.34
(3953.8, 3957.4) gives 13.3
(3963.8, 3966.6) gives 11.1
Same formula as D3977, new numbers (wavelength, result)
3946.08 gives 17.2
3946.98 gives 18.1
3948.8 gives 17.2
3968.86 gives 10.9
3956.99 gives 14.2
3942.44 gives 18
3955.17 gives 15.8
